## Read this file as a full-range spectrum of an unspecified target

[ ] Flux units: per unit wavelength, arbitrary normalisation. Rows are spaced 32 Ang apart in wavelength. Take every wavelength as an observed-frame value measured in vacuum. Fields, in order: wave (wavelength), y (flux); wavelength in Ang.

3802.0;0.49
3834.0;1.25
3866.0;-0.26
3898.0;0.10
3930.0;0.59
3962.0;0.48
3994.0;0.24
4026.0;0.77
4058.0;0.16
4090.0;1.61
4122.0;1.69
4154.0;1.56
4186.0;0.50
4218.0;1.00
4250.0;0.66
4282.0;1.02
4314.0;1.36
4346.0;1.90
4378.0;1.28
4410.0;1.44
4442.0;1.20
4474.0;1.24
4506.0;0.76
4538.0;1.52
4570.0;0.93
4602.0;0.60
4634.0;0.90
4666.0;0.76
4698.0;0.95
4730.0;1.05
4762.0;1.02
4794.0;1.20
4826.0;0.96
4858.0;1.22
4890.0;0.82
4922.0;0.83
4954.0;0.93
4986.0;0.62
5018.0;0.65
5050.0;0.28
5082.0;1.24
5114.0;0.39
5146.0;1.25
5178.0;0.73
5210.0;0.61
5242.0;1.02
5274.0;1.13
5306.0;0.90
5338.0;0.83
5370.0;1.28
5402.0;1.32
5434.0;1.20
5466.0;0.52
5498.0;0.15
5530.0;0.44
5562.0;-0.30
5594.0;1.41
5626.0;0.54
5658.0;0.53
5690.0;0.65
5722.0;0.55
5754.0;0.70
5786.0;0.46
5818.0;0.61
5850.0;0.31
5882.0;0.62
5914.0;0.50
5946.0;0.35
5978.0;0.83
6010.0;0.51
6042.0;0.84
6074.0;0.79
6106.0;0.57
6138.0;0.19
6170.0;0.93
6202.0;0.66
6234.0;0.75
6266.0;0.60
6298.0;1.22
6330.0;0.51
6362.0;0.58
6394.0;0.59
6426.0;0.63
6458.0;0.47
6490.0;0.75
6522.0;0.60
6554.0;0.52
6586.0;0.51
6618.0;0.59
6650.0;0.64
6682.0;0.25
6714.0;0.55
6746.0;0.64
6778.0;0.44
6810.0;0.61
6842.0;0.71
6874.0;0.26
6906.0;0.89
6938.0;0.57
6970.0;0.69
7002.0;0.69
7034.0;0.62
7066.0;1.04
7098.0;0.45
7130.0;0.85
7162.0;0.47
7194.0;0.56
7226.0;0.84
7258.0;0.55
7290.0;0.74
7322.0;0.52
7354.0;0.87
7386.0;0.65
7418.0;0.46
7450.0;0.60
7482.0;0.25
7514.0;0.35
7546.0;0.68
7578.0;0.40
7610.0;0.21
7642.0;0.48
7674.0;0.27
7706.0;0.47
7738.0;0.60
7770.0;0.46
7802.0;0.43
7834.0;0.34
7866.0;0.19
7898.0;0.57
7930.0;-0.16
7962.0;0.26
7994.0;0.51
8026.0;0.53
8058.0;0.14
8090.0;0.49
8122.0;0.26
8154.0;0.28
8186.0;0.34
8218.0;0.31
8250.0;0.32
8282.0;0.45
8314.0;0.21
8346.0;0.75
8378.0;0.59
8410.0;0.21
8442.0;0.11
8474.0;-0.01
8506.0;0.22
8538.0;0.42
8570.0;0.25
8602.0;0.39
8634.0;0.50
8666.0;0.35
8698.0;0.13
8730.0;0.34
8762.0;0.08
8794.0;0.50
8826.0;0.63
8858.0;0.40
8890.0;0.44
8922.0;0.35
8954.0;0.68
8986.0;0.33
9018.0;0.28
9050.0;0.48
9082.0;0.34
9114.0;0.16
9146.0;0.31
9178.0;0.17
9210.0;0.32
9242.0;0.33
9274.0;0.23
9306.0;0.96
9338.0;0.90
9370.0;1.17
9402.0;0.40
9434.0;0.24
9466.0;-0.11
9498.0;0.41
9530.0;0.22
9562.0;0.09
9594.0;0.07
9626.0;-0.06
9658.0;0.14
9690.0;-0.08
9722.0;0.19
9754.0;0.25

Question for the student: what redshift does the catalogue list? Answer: 0.07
